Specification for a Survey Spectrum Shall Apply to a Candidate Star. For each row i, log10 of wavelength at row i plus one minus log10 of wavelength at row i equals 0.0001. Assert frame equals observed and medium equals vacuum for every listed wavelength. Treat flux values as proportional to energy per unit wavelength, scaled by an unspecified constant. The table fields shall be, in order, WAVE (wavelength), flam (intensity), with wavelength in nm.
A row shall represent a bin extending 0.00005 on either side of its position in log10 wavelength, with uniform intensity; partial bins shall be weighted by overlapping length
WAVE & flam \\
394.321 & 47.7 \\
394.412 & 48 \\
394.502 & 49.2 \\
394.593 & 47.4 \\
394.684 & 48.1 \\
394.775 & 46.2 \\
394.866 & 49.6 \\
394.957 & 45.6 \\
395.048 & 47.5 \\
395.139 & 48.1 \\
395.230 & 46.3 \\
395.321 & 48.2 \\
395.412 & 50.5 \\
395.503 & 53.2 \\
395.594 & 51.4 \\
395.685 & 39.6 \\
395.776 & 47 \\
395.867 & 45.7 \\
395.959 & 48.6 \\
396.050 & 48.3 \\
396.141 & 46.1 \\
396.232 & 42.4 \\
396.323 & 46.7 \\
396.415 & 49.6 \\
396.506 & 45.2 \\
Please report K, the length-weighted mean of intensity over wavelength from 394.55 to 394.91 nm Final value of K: 47.8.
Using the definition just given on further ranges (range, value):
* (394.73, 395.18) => 47.4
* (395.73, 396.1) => 47.3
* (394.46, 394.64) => 48.2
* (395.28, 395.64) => 50.9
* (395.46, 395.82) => 47.8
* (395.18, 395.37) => 47.3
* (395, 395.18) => 47.7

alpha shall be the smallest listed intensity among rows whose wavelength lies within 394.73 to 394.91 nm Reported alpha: 46.2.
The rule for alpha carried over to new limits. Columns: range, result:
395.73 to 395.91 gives 45.7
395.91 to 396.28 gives 42.4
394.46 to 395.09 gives 45.6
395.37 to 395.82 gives 39.6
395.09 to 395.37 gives 46.3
